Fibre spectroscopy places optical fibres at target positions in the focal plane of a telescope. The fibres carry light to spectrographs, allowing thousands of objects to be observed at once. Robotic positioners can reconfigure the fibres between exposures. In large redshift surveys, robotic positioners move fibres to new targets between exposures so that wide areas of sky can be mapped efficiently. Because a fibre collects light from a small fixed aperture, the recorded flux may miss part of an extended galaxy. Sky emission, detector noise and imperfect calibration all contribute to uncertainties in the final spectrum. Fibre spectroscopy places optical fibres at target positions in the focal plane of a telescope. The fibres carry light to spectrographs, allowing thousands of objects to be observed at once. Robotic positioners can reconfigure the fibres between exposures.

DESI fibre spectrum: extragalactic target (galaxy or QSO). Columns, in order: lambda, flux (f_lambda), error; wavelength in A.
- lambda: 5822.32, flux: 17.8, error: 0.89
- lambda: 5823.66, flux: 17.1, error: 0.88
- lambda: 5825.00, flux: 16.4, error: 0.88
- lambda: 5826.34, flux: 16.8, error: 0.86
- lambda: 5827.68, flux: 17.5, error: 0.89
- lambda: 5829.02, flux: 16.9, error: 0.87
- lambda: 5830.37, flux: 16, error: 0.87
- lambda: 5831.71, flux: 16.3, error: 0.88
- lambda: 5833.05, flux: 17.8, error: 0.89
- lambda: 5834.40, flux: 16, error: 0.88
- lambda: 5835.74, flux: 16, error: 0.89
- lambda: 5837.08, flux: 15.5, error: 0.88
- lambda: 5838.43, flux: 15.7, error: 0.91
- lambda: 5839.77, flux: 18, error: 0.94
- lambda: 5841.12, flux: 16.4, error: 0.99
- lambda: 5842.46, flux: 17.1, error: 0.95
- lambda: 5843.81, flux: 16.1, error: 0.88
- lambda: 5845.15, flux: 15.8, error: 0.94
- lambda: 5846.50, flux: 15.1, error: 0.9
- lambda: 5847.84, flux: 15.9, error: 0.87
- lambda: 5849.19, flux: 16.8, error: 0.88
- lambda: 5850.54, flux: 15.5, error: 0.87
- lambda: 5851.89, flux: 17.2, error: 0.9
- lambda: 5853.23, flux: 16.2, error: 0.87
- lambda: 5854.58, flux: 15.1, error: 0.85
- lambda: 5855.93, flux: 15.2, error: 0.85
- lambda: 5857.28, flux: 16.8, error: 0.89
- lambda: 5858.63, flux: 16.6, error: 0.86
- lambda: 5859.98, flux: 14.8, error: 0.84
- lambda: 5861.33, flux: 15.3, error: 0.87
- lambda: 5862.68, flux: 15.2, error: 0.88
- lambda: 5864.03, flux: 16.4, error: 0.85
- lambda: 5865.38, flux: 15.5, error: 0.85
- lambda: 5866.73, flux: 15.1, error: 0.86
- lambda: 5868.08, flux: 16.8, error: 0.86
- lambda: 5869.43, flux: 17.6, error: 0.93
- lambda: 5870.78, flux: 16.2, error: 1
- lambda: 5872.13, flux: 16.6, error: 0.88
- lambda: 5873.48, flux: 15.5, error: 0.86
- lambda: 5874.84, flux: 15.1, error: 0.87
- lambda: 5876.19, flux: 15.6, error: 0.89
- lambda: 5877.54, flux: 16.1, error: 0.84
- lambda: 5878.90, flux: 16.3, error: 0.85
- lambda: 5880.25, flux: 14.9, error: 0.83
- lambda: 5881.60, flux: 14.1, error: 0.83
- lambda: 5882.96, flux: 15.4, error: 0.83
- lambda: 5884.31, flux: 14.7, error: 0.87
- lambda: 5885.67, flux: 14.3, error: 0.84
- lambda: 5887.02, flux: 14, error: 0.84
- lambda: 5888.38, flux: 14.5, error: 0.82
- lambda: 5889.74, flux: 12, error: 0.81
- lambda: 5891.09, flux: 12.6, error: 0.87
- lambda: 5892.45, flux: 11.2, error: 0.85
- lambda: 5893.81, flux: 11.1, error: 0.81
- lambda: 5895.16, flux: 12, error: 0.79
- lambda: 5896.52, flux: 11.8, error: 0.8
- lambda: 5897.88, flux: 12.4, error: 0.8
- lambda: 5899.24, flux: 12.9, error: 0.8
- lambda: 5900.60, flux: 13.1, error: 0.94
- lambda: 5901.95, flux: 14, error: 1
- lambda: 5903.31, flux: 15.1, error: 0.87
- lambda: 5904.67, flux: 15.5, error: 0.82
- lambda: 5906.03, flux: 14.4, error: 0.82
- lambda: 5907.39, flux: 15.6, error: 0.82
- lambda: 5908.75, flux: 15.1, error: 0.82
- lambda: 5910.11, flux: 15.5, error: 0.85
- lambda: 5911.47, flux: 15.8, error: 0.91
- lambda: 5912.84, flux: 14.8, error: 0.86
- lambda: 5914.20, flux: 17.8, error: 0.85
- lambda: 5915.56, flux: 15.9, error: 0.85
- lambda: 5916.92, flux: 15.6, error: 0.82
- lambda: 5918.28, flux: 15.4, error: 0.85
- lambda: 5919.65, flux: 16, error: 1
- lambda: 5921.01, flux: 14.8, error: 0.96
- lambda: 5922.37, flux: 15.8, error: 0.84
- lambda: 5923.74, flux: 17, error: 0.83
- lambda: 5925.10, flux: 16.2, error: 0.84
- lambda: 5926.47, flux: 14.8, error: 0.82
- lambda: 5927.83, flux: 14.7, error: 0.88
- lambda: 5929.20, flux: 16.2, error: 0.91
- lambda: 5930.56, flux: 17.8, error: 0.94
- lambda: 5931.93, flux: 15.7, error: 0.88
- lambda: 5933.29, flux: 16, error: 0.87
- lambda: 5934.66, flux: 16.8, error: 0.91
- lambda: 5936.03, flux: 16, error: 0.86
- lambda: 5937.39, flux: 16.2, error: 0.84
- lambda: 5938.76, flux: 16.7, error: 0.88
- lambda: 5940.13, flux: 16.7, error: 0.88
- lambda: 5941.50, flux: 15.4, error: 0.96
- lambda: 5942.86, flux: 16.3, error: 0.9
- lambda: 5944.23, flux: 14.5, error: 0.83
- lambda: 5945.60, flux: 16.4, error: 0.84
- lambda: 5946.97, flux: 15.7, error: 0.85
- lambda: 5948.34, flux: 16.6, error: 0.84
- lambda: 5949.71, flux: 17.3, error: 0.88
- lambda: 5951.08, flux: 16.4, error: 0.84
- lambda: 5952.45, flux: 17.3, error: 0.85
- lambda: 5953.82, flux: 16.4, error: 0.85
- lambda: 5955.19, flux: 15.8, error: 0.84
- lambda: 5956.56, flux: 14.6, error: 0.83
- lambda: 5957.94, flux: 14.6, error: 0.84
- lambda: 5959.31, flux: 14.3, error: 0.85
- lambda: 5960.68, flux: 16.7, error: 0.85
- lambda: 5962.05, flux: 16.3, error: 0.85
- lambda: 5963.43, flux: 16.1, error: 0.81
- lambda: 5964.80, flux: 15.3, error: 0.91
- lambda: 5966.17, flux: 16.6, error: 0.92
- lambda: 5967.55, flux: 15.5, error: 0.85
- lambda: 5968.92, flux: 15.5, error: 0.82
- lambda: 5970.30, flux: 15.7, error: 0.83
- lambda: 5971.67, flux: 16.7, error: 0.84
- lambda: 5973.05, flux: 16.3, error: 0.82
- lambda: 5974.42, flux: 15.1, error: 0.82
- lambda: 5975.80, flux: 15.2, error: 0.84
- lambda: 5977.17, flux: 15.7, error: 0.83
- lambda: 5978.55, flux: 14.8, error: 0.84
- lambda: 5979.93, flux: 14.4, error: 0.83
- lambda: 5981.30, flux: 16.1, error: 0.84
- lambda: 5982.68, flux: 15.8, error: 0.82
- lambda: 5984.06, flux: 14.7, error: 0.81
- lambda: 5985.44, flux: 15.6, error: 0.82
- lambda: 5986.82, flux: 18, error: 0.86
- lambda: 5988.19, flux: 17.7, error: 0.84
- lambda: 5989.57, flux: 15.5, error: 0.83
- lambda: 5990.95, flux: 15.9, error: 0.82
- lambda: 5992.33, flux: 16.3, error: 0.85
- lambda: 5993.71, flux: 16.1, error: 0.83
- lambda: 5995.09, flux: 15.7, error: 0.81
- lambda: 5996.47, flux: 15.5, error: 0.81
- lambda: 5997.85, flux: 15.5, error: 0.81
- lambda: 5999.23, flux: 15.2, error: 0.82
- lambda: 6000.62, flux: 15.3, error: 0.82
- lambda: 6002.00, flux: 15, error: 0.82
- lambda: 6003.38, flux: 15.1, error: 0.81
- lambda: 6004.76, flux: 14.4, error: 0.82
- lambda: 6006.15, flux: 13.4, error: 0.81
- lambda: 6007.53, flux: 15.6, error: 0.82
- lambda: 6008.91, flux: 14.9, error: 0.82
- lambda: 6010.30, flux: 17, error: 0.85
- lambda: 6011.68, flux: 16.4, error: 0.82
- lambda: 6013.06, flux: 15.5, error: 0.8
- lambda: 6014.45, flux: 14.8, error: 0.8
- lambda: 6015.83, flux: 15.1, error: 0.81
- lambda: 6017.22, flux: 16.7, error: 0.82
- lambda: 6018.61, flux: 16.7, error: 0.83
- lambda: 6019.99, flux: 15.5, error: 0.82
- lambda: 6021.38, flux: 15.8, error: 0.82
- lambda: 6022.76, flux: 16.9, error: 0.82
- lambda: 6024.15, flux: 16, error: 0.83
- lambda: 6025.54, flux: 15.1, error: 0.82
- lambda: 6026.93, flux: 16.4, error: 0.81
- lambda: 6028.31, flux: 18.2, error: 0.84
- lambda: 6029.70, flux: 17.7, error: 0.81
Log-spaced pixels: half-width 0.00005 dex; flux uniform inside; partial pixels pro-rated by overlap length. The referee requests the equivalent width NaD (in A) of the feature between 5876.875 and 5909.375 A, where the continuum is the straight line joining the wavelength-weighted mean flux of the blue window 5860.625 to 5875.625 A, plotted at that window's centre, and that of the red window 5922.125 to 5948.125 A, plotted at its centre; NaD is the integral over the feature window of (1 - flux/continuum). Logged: 4.28 A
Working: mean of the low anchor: 15.9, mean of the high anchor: 16.1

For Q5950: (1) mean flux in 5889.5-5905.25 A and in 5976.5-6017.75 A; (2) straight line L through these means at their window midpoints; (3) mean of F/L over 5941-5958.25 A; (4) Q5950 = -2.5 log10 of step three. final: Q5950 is -0.12 mag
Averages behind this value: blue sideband 12.8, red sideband 15.6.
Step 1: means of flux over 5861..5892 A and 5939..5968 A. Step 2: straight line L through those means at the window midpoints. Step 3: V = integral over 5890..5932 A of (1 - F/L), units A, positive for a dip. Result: 2.3 A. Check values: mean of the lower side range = 15.2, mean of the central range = 14.7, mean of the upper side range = 16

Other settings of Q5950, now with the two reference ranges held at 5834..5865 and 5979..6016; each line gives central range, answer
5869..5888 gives 0.04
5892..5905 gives 0.23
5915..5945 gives -0.01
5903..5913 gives 0.04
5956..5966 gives 0.01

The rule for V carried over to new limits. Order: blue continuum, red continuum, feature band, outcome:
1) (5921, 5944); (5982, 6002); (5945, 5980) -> 0.3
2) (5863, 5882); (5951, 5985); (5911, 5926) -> -0.1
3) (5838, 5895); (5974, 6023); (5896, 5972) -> -0.6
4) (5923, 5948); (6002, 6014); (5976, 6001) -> -0.5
